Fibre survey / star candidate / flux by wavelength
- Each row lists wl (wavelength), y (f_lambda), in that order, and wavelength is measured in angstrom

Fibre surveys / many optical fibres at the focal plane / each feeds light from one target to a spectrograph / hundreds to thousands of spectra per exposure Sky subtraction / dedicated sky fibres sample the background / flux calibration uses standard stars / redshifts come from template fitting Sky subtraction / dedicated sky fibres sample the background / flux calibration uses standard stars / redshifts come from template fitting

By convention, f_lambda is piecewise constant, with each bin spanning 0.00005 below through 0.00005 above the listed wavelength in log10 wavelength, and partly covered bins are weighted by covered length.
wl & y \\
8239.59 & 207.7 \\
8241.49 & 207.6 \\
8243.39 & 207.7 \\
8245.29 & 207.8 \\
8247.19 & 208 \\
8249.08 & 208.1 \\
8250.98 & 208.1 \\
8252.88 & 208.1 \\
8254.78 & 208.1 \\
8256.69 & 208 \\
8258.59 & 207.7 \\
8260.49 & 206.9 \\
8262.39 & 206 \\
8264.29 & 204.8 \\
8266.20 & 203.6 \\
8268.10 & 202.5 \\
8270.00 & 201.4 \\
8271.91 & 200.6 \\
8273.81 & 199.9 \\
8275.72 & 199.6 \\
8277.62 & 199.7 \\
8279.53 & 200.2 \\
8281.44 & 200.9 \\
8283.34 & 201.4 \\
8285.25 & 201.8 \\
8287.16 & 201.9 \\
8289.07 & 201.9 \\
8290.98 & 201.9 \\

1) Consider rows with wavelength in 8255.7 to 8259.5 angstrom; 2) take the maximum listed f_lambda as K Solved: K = 208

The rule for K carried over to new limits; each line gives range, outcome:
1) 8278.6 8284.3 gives 201.4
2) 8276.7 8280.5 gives 200.2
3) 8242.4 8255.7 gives 208.1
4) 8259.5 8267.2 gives 206.9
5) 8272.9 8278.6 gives 199.9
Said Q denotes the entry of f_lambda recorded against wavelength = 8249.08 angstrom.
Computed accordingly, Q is 208.1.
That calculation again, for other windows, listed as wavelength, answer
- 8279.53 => 200.2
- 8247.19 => 208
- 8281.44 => 200.9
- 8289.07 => 201.9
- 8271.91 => 200.6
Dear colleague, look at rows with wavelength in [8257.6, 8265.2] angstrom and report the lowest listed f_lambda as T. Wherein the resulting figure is 204.8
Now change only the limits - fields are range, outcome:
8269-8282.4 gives 199.6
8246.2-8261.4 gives 206.9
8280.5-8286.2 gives 200.9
